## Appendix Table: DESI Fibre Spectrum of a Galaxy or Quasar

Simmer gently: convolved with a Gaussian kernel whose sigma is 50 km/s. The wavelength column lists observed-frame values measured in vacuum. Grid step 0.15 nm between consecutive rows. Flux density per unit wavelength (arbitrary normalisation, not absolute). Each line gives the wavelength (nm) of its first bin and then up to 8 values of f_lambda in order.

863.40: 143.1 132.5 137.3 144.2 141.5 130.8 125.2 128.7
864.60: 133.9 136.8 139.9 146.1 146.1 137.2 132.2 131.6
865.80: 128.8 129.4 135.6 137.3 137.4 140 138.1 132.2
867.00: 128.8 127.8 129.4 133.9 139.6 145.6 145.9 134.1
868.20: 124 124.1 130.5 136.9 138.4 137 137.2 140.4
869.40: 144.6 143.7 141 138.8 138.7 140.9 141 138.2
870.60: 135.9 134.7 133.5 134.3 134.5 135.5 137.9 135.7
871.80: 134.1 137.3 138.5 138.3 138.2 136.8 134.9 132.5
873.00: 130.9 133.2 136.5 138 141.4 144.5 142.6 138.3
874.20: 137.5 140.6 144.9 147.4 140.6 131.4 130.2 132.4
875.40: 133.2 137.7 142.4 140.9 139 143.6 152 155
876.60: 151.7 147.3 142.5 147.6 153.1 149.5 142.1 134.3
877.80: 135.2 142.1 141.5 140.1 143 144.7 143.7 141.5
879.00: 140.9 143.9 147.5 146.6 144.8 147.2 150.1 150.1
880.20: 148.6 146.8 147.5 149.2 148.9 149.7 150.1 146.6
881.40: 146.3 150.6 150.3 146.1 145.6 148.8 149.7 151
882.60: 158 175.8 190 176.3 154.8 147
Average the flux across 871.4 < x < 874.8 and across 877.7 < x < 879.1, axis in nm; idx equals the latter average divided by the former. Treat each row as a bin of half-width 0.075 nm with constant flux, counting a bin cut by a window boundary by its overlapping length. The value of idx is 1.02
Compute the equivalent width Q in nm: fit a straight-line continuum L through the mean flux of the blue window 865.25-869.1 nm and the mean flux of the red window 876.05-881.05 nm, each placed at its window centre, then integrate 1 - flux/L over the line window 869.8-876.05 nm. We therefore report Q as 0.12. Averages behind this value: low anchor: 134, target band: 137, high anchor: 146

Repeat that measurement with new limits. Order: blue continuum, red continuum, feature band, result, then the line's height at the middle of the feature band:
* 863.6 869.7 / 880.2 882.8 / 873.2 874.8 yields 0.02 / 143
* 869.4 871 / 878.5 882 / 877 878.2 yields 0.02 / 145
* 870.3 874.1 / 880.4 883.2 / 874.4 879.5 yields 0.10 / 145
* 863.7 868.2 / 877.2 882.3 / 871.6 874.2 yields 0.07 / 141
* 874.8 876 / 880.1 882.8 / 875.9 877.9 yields -0.09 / 140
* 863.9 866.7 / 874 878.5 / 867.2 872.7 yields 0.06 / 138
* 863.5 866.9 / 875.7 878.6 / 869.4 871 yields 0.01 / 139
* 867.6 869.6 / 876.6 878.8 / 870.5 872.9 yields 0.06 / 139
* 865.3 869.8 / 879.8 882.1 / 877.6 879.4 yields 0.05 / 146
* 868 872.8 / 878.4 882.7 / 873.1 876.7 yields 0.02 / 142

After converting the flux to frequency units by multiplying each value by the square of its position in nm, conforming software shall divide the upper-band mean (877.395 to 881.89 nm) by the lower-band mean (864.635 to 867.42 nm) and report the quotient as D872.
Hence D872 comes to 1.1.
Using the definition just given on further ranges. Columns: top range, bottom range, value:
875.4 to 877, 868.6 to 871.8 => 1.06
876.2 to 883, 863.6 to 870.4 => 1.12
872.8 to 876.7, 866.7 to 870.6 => 1.04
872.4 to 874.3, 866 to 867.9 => 1.03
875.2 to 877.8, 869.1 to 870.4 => 1.04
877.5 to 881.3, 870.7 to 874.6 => 1.07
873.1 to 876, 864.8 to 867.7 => 1.04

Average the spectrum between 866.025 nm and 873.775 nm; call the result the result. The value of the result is 136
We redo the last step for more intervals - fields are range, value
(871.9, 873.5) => 136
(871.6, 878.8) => 140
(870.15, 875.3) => 137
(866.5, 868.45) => 134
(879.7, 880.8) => 149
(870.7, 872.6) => 136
